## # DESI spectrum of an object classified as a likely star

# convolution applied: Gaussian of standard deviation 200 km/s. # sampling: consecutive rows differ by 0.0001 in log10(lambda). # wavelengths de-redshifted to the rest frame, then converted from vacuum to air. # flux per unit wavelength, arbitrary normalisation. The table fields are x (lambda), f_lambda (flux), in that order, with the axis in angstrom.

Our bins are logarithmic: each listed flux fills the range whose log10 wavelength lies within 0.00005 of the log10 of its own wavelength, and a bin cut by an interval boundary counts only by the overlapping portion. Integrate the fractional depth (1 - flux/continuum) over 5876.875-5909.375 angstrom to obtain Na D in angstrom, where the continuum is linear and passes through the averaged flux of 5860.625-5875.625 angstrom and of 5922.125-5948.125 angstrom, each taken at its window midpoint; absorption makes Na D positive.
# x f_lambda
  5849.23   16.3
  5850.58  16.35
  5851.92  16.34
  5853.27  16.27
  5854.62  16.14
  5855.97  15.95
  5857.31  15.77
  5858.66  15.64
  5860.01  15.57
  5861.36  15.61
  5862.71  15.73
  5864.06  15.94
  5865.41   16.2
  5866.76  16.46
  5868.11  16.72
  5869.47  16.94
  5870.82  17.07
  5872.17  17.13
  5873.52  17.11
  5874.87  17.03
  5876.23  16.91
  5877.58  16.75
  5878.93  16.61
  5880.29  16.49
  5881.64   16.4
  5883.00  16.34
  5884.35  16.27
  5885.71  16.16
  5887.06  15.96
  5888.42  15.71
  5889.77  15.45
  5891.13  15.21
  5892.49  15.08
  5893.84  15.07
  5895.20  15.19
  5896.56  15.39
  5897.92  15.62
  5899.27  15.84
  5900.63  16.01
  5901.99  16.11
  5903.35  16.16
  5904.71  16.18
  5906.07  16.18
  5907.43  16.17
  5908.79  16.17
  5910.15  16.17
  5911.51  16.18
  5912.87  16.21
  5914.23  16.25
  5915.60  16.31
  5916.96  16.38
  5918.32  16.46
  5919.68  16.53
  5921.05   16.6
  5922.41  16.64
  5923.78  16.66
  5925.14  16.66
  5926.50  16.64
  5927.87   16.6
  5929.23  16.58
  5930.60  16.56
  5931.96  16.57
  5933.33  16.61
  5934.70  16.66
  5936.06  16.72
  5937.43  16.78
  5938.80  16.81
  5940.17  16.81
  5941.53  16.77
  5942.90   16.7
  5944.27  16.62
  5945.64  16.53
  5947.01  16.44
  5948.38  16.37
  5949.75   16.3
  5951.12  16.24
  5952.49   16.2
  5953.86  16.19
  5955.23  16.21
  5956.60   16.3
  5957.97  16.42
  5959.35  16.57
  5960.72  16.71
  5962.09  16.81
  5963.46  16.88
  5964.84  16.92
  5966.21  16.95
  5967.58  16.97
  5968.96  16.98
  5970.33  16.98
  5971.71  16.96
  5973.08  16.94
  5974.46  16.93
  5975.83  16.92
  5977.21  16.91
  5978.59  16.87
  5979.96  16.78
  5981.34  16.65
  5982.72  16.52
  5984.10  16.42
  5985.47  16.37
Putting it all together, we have 1.2 angstrom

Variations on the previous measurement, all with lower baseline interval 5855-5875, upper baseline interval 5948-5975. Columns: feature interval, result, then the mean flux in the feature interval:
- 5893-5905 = 0.5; 15.7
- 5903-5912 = 0.2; 16.2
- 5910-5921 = 0.1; 16.3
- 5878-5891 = 0.2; 16.1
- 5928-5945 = -0.1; 16.7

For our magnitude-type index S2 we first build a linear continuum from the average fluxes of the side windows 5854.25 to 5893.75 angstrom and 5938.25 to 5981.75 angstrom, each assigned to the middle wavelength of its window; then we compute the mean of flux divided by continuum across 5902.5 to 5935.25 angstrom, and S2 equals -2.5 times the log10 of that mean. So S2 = 0.00 mag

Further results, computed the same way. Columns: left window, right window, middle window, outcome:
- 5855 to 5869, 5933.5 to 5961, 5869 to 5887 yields -0.04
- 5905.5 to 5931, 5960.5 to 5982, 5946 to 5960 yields 0.03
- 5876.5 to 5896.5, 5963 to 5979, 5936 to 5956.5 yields 0.01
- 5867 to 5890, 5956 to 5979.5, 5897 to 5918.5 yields 0.03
